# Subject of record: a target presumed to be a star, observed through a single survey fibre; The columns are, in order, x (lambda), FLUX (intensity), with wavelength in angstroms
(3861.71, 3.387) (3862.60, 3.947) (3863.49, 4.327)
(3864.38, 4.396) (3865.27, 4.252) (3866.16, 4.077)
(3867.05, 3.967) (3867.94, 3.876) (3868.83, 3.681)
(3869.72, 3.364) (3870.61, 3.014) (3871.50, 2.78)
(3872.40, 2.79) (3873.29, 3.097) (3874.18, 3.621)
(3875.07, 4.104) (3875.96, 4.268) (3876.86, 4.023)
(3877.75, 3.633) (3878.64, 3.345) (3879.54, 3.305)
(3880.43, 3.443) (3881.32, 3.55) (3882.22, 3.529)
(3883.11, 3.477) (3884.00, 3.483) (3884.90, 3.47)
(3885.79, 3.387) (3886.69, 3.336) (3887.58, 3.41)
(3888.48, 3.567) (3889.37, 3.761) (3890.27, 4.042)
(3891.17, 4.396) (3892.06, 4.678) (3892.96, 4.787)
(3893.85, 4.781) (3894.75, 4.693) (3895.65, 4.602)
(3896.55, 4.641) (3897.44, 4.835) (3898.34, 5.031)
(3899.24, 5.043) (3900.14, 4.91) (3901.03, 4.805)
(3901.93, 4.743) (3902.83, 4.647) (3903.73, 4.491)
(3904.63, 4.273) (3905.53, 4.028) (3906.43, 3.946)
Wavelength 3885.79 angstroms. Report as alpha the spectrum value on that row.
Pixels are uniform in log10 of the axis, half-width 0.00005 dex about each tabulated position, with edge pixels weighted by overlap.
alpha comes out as 3.387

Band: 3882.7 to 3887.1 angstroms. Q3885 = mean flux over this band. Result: 3.43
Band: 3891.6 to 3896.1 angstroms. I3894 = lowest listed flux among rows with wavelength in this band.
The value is 4.602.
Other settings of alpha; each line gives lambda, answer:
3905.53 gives 4.028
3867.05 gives 3.967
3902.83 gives 4.647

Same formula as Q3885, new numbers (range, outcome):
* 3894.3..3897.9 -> 4.69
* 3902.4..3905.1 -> 4.46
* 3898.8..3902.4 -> 4.88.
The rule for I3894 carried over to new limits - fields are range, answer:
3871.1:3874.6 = 2.78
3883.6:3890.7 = 3.336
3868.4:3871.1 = 3.014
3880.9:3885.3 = 3.47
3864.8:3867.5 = 3.967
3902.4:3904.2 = 4.491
